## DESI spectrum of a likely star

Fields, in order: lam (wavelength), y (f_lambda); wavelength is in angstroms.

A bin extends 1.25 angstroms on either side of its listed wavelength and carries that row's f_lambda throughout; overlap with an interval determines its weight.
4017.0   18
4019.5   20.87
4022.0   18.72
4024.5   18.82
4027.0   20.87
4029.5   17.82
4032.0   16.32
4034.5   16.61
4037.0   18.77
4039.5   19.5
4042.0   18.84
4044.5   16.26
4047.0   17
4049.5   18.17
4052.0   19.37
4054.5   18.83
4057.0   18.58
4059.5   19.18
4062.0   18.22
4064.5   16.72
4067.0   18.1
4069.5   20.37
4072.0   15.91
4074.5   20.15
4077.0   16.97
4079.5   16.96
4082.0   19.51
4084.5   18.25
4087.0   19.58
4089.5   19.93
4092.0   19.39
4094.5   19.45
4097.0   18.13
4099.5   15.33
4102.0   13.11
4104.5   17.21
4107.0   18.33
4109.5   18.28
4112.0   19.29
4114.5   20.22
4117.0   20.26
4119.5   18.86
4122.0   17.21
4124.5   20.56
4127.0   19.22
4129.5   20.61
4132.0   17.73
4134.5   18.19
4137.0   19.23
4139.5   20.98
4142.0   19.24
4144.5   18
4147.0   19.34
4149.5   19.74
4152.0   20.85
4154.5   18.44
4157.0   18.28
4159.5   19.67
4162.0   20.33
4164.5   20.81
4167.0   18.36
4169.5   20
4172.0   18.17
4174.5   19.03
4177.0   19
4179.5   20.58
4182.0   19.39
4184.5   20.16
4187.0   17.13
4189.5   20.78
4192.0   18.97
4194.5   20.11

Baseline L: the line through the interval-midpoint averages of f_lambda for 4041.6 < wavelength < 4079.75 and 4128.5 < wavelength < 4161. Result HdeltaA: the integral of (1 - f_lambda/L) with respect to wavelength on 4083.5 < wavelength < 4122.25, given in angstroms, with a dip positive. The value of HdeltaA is 0.7 angstroms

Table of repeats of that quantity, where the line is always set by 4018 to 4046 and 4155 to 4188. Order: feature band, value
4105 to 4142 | -0.3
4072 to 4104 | 1.4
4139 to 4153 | -0.3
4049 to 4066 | 0.2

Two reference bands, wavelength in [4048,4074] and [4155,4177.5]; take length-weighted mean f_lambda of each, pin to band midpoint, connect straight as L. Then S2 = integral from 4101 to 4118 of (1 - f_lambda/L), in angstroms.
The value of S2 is 0.6 angstroms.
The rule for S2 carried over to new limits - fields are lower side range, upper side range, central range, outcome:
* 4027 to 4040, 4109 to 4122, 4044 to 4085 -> 0.63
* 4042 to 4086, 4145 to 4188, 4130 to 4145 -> 0.00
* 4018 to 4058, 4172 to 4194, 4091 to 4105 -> 1.31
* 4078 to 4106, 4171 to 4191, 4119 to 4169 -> -1.58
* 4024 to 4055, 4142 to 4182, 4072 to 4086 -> 0.32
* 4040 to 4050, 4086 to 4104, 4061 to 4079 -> -0.29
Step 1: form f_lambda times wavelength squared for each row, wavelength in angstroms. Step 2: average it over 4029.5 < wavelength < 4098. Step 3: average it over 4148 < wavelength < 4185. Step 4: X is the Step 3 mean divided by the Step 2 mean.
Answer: 1.12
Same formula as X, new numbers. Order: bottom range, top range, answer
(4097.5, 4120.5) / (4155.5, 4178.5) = 1.11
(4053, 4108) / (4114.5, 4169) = 1.10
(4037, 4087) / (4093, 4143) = 1.04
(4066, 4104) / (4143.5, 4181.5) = 1.11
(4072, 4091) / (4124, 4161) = 1.07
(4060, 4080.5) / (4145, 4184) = 1.13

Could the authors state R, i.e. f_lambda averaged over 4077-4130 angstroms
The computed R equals 18.5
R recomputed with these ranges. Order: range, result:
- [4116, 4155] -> 19.3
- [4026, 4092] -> 18.3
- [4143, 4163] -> 19.3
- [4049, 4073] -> 18.4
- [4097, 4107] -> 16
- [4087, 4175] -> 18.9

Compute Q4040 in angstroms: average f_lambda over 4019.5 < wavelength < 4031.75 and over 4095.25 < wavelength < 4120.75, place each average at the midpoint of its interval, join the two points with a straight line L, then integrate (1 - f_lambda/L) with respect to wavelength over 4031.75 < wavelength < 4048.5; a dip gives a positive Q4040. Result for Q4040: 1.0 angstroms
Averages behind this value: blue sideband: 19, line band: 17.7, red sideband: 17.9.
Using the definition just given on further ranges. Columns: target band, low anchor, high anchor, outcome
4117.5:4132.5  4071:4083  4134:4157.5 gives -0.23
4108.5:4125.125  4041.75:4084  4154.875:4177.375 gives -0.41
